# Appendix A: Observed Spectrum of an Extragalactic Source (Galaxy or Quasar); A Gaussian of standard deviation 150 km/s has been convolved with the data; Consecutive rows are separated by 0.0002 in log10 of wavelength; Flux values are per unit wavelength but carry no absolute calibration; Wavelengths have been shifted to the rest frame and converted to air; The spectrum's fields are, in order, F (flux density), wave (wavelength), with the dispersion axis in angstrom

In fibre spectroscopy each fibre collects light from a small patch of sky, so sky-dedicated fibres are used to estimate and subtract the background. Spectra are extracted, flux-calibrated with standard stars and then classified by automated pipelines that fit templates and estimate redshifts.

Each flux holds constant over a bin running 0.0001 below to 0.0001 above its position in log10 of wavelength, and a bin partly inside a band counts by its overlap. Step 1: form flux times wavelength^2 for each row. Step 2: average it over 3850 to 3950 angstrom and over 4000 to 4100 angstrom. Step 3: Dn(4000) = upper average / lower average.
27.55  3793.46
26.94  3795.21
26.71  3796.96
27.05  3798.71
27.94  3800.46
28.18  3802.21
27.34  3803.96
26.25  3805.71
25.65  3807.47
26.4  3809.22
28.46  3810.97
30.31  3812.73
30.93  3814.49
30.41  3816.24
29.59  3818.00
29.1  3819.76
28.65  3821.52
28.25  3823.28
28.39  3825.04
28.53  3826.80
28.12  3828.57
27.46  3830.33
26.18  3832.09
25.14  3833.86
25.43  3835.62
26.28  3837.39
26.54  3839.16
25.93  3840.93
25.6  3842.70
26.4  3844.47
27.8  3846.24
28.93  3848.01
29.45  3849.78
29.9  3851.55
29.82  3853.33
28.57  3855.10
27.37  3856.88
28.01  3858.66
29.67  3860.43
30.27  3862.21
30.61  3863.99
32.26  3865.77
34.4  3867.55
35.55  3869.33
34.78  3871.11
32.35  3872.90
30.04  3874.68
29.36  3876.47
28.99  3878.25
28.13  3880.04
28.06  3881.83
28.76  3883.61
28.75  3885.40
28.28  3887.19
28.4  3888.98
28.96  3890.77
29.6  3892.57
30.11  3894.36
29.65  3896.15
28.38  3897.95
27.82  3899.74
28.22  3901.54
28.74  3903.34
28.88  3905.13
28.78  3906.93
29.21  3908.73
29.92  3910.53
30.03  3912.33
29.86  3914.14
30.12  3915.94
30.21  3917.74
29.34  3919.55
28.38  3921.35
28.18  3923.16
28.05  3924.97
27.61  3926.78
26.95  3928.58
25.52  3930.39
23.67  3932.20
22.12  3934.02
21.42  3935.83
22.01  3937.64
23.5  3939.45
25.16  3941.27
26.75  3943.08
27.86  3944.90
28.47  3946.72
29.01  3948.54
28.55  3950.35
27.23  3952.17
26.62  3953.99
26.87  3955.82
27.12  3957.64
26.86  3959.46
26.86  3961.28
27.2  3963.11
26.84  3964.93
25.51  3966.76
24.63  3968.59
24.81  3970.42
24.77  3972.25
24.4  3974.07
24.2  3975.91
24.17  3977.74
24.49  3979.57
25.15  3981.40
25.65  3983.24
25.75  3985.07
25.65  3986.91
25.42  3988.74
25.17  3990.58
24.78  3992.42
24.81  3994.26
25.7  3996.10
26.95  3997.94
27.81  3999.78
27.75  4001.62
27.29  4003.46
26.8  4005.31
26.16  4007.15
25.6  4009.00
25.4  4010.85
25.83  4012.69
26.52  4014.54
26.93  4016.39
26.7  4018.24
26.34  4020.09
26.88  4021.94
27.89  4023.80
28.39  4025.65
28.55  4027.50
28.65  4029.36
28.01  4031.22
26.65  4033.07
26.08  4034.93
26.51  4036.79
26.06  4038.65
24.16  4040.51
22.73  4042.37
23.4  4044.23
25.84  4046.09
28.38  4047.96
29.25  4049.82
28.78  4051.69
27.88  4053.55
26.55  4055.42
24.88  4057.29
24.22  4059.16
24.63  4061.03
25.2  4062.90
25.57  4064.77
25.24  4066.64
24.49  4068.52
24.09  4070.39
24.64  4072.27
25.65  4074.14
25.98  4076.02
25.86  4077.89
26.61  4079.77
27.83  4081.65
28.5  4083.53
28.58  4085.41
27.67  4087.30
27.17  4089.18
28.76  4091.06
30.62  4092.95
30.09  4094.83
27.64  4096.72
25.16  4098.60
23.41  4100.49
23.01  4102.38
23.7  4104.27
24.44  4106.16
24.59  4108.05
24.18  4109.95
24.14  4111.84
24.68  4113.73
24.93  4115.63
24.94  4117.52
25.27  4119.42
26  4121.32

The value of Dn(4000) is 1.0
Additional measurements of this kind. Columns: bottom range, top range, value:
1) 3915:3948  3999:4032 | 1.07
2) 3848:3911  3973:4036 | 0.94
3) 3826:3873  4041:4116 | 1.01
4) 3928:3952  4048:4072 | 1.08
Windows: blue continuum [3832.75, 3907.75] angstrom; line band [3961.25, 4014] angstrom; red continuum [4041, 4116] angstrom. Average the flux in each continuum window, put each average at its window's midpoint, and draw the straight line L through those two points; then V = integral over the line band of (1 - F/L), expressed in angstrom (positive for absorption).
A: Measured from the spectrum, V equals 3.1 angstrom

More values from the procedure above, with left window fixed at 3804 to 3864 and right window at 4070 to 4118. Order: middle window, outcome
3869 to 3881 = -1.5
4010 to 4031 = -0.4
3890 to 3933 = -1.8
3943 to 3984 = 1.2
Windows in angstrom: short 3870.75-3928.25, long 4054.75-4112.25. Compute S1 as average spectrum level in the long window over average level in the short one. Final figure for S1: 0.9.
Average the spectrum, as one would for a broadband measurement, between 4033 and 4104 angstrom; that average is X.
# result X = 26.2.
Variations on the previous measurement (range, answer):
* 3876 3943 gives 27.8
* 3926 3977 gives 25.8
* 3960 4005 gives 25.7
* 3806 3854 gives 27.9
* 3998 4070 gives 26.4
